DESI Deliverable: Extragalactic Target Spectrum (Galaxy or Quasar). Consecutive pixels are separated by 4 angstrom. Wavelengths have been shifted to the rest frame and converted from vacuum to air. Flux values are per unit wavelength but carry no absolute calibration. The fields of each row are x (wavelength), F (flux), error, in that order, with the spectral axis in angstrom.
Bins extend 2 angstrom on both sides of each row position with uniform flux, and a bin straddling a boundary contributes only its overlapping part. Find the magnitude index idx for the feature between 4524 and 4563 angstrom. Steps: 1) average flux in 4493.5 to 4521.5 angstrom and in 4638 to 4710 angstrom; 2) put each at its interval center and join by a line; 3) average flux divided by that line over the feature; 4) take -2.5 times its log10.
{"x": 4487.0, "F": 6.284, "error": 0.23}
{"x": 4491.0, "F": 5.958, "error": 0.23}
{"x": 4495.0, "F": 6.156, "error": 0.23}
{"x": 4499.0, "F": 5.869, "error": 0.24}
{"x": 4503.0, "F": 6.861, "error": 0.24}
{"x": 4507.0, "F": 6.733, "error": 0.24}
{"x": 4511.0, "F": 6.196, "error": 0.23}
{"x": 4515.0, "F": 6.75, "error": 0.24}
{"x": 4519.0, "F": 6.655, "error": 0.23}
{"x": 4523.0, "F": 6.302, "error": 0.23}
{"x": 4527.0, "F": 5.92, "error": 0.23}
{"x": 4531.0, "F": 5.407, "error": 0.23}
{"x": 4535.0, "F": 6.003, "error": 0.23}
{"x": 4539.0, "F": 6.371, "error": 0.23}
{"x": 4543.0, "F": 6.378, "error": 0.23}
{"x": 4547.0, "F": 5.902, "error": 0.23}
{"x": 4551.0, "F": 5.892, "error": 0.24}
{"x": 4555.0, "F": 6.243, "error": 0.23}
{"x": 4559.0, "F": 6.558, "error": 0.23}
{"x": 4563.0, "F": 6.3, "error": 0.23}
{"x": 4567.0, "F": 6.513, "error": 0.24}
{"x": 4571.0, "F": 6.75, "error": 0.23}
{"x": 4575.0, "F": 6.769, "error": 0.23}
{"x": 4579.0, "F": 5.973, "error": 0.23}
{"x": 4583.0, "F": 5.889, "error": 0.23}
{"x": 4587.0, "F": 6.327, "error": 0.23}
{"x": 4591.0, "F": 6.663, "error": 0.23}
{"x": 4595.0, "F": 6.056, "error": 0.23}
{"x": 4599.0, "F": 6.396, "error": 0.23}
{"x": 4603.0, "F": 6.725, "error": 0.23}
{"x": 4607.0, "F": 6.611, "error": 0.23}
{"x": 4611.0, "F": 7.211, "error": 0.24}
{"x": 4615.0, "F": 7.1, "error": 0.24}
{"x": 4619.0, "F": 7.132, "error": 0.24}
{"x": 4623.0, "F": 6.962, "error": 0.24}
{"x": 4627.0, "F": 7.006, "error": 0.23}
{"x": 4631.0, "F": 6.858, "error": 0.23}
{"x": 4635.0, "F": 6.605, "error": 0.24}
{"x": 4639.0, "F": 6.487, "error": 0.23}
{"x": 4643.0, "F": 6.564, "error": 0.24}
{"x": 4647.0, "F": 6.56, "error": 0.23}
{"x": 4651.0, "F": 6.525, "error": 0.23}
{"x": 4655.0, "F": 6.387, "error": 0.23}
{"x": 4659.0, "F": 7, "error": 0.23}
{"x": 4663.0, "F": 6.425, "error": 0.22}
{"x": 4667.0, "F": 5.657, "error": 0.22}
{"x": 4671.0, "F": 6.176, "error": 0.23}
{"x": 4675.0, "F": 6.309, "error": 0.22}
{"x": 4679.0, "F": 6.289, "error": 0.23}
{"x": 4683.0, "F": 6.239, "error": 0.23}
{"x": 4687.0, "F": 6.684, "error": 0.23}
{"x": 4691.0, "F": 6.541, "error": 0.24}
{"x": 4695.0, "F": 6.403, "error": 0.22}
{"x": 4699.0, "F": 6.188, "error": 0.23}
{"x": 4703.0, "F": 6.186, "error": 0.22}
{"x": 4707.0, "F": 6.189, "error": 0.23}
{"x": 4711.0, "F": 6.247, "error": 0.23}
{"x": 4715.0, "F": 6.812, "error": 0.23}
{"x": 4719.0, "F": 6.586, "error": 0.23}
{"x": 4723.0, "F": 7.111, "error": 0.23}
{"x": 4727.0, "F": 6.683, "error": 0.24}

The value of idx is 0.06 mag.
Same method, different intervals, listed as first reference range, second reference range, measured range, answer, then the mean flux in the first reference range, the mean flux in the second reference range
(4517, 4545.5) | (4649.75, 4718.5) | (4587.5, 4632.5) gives -0.086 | 6.14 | 6.37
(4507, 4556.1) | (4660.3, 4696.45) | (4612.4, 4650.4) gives -0.088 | 6.19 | 6.31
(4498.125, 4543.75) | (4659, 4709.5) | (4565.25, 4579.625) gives -0.043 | 6.29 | 6.3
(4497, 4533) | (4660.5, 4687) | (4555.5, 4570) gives -0.030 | 6.3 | 6.24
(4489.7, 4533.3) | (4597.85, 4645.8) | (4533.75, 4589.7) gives 0.038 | 6.26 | 6.81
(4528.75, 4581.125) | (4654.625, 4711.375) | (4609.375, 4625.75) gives -0.132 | 6.23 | 6.33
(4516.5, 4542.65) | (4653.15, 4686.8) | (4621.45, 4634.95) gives -0.102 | 6.14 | 6.33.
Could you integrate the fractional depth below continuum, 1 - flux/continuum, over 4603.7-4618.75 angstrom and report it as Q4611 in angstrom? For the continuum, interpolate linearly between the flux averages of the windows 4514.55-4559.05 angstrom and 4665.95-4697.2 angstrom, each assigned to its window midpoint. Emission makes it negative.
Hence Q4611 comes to -1.8 angstrom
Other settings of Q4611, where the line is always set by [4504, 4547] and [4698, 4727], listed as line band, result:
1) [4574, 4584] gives 0.2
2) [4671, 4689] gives 0.3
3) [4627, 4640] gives -0.6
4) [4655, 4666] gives -0.2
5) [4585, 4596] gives 0.0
